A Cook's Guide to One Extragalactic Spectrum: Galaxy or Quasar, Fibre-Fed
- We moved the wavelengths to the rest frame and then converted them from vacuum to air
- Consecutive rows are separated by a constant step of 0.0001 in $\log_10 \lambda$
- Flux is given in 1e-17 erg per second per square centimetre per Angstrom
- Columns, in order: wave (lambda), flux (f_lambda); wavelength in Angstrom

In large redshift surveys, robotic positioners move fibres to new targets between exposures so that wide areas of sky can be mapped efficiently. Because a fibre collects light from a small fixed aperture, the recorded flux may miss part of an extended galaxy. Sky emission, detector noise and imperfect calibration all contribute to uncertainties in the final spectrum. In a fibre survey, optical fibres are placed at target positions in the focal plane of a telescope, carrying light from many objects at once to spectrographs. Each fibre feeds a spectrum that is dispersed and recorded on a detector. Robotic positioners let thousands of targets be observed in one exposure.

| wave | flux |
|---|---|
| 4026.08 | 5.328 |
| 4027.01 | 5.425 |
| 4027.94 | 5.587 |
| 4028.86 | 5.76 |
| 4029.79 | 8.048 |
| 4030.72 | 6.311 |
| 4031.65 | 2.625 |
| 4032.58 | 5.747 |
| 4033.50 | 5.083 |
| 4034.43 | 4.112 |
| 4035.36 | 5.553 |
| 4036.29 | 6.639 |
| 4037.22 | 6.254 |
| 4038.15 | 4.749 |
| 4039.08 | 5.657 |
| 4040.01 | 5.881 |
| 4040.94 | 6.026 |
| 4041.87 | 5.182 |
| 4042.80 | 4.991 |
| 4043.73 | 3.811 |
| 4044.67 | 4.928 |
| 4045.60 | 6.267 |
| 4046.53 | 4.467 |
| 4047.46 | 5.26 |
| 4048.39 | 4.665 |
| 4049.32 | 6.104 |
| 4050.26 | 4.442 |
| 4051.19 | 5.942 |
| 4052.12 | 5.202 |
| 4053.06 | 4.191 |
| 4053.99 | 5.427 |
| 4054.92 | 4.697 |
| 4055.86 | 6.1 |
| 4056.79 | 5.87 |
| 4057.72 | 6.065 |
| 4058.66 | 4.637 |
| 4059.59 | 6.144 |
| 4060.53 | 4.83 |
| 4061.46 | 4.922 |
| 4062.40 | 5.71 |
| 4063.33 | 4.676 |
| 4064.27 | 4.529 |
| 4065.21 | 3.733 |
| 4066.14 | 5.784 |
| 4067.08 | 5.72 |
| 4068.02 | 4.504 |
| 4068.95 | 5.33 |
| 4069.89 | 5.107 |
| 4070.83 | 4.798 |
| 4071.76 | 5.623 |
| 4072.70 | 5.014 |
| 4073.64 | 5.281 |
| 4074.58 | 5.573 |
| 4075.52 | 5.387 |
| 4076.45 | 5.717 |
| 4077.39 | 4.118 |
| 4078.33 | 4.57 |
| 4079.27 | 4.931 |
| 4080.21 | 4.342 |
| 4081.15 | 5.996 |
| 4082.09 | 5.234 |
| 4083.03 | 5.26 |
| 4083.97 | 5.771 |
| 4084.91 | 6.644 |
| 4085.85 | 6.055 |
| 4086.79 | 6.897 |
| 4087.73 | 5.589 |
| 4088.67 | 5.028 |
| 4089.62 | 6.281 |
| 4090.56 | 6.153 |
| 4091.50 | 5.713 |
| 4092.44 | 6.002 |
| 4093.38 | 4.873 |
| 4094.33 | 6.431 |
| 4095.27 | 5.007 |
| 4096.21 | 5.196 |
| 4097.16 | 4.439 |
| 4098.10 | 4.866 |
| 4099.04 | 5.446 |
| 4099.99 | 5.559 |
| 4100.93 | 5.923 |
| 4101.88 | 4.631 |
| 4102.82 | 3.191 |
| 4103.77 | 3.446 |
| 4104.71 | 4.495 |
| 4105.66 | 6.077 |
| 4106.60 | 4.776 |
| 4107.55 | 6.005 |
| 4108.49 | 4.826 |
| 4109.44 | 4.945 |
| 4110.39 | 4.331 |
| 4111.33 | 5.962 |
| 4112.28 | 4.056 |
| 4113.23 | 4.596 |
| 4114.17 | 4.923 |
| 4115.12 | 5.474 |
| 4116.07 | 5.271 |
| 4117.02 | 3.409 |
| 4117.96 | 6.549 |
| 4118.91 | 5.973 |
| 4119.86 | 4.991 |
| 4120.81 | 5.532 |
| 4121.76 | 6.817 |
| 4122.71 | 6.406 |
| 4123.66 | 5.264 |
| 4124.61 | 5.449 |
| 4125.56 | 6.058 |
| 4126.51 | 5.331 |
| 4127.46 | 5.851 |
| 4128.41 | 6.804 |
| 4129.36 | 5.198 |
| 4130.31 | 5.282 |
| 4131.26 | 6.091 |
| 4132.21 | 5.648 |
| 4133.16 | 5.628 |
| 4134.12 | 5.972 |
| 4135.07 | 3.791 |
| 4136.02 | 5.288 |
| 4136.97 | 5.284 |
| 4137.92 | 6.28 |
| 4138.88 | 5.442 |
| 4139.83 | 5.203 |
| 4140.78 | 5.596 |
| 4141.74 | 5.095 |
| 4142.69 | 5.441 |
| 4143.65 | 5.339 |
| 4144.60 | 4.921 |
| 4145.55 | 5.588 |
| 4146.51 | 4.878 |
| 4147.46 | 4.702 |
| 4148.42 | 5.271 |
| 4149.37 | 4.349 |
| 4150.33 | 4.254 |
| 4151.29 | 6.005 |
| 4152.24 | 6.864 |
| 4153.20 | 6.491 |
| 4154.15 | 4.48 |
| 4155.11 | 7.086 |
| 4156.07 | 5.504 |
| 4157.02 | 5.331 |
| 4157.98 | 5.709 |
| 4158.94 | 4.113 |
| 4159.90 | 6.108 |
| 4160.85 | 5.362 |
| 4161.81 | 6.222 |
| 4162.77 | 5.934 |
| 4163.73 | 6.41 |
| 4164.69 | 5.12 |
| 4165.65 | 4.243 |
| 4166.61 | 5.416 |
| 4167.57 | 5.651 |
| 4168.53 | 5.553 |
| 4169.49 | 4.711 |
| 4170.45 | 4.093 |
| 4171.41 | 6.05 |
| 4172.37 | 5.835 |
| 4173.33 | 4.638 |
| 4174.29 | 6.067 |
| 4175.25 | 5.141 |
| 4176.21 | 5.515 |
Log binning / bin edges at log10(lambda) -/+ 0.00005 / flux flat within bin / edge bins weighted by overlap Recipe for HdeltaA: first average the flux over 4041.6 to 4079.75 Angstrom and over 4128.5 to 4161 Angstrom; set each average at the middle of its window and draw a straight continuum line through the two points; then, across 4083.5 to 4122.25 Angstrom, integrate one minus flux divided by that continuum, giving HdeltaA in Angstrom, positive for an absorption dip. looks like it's -0.4 Angstrom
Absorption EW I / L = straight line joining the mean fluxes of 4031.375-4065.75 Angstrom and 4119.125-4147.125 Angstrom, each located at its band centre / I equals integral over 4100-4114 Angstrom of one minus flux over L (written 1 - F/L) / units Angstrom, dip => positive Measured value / 1.5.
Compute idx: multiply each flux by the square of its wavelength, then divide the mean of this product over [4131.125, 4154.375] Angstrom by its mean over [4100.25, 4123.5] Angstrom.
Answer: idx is 1.06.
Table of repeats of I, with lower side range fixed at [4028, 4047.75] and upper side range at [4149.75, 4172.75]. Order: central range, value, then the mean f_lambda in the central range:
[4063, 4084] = 1.39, 5.07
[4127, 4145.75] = 0.02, 5.49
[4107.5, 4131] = 0.30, 5.41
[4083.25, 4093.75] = -0.88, 5.91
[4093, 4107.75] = 1.23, 5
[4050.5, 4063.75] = 0.29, 5.31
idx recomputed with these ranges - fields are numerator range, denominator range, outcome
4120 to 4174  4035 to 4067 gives 1.09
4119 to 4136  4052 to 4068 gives 1.13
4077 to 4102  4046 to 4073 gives 1.07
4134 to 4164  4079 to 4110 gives 1.05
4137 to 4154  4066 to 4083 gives 1.08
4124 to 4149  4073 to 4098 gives 1.02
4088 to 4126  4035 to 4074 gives 1.03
